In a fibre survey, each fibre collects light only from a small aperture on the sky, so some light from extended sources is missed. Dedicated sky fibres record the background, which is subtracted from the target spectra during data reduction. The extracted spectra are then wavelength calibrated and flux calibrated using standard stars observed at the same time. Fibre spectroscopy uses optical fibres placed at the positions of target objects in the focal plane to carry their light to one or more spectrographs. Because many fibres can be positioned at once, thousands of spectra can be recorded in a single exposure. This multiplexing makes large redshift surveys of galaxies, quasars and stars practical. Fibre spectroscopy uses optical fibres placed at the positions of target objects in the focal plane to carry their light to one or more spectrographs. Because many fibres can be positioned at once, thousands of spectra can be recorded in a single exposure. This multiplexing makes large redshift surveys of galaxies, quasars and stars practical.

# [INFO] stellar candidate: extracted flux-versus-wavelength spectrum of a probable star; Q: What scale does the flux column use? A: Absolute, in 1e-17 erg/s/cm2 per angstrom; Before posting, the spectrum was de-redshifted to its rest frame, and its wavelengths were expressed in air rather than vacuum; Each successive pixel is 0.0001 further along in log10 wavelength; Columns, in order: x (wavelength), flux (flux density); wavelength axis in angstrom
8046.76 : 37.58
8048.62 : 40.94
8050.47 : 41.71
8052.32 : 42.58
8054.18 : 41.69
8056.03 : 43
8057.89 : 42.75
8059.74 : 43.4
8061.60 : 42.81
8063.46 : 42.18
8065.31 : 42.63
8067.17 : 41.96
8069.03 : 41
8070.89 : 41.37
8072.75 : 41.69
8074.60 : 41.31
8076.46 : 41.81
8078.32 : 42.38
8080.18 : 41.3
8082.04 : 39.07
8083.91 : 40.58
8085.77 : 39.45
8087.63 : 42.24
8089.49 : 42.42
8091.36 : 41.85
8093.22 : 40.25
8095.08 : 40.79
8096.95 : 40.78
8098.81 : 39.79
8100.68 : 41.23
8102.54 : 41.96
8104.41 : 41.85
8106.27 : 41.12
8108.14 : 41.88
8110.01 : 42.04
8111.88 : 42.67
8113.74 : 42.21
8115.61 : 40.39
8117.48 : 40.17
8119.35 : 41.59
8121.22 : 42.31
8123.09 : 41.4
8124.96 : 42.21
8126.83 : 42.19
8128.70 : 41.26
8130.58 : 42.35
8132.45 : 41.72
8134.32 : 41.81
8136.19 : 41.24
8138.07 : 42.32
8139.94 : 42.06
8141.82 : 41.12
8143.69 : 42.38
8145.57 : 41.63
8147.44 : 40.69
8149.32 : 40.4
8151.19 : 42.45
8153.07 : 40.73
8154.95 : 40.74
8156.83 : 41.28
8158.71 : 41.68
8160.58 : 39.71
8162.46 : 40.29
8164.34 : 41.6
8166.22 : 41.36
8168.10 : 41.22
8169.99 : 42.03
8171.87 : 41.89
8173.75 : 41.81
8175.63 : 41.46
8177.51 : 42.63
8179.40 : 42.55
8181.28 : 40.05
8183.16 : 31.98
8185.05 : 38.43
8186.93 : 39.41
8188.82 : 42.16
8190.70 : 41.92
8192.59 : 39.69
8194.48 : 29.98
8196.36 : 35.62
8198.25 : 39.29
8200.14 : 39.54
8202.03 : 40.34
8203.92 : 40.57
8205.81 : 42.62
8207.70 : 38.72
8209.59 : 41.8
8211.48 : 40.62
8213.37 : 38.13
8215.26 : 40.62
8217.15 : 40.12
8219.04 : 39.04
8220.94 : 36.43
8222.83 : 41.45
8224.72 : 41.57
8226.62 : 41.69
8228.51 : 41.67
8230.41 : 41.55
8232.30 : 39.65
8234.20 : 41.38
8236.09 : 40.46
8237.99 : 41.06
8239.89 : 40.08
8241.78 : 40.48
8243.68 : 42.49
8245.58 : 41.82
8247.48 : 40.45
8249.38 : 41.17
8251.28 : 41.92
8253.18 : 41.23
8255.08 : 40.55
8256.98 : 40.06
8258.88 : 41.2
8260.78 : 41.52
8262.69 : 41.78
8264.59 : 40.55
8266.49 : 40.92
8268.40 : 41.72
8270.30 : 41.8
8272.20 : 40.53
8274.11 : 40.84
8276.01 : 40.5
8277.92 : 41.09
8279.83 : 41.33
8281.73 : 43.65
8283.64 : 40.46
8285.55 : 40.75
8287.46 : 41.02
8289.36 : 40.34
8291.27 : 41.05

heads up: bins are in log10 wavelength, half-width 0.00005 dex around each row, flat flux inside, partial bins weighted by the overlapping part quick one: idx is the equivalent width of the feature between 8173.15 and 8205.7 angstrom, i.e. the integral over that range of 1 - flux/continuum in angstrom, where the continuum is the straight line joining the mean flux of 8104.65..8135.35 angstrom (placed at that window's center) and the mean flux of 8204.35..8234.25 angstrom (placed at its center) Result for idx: 1.2 angstrom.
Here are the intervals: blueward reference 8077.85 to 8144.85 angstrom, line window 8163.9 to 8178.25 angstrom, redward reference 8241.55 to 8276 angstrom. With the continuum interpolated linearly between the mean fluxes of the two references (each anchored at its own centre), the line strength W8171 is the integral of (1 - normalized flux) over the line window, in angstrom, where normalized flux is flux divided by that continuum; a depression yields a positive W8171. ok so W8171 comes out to -0.1 angstrom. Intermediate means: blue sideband 41.4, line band 41.7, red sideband 41.2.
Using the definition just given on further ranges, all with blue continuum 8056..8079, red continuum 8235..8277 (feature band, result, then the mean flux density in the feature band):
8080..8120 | 0.8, 41.2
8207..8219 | 0.4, 40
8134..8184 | 0.6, 41.1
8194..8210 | 1.0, 38.9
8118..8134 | 0.0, 41.8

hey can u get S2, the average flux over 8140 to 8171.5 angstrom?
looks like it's 41.2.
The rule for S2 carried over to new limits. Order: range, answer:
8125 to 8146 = 41.8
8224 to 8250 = 41.1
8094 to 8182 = 41.5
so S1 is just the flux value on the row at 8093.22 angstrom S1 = 40.25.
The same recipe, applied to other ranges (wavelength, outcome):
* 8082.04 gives 39.07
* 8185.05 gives 38.43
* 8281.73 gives 43.65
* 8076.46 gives 41.81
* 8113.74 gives 42.21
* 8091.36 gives 41.85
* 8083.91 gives 40.58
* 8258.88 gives 41.2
